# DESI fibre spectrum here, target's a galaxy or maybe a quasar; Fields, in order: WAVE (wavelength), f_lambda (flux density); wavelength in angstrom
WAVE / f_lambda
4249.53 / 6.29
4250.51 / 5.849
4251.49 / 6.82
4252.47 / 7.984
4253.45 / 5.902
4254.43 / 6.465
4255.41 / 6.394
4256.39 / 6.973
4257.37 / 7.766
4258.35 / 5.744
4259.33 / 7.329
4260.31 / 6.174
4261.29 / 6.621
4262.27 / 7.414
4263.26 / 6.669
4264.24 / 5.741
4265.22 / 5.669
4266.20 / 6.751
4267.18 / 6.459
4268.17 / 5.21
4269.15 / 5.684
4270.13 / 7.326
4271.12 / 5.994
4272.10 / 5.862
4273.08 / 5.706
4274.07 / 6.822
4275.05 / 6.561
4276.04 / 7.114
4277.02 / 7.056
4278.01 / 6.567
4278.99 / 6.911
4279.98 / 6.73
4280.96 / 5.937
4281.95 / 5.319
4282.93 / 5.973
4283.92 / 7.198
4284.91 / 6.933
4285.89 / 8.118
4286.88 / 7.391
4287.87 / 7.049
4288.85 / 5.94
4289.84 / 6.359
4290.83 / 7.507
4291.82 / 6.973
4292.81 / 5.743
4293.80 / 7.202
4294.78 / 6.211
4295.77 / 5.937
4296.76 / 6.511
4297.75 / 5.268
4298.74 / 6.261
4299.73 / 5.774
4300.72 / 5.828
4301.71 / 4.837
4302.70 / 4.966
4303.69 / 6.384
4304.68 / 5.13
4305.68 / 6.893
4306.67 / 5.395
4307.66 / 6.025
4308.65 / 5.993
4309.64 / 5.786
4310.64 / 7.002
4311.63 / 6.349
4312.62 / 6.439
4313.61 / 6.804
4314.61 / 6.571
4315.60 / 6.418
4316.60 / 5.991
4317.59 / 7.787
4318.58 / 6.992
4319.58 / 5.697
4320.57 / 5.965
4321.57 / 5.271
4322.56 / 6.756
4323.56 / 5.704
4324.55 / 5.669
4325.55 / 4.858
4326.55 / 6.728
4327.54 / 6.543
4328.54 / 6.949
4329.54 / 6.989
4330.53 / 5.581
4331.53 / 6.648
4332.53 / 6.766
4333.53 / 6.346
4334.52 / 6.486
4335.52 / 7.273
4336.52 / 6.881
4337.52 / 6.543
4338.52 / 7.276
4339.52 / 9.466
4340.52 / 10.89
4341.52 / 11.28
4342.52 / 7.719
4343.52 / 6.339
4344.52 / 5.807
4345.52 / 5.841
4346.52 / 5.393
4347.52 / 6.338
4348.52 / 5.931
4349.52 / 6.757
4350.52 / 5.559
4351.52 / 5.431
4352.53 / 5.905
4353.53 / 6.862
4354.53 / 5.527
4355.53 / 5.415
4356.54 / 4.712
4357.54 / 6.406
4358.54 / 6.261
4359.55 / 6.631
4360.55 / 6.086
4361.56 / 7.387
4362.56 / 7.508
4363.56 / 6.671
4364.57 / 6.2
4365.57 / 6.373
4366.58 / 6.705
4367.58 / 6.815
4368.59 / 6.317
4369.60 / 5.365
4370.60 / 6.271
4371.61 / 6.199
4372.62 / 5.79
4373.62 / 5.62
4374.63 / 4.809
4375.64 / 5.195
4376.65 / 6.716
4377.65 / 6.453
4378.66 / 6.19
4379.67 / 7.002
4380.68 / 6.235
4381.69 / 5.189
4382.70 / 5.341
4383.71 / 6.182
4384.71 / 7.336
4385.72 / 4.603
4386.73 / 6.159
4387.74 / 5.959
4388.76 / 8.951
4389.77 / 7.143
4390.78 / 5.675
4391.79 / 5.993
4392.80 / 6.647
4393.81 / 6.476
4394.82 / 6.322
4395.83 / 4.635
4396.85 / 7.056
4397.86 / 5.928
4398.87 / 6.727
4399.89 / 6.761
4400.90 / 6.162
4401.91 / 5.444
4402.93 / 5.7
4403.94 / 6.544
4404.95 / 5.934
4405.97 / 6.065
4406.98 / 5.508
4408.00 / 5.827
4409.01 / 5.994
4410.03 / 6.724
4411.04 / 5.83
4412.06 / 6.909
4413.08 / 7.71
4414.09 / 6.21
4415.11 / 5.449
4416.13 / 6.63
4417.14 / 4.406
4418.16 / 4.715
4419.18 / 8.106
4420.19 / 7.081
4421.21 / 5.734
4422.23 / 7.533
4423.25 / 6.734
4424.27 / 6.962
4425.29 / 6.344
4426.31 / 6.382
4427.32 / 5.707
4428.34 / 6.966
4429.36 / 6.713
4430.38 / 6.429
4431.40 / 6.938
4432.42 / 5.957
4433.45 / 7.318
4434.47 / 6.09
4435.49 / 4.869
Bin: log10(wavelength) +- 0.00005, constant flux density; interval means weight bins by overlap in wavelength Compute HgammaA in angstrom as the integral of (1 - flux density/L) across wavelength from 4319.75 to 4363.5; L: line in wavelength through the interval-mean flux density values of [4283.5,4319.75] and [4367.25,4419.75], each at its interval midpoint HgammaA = -2.0 angstrom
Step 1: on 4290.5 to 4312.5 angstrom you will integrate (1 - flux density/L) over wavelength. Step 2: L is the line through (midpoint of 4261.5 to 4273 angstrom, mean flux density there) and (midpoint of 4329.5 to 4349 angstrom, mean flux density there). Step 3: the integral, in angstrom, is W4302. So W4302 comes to 1.85 angstrom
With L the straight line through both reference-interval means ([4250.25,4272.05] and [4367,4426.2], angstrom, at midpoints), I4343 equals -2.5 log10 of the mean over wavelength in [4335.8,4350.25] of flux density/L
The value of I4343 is -0.15 mag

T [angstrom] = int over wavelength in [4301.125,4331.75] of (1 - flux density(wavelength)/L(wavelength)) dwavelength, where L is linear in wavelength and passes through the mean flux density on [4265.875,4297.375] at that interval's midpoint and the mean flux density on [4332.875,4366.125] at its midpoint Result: 2.14 angstrom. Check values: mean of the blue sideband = 6.53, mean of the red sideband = 6.71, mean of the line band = 6.16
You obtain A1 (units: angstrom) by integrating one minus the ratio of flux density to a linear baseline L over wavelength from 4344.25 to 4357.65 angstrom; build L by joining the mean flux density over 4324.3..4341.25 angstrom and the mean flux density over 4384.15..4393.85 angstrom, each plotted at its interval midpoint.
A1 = 2.0 angstrom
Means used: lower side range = 7.01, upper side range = 6.5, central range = 5.84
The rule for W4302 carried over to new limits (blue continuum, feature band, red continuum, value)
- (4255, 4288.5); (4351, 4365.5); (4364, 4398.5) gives 0.1 angstrom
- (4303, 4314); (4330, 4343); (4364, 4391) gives -3.0 angstrom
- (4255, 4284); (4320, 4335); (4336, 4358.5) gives 1.0 angstrom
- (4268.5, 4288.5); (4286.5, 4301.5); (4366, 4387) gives 0.3 angstrom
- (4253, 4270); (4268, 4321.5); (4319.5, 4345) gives 2.4 angstrom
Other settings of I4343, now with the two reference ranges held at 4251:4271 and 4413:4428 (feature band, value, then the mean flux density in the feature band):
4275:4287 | -0.037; 6.74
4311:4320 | -0.017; 6.58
